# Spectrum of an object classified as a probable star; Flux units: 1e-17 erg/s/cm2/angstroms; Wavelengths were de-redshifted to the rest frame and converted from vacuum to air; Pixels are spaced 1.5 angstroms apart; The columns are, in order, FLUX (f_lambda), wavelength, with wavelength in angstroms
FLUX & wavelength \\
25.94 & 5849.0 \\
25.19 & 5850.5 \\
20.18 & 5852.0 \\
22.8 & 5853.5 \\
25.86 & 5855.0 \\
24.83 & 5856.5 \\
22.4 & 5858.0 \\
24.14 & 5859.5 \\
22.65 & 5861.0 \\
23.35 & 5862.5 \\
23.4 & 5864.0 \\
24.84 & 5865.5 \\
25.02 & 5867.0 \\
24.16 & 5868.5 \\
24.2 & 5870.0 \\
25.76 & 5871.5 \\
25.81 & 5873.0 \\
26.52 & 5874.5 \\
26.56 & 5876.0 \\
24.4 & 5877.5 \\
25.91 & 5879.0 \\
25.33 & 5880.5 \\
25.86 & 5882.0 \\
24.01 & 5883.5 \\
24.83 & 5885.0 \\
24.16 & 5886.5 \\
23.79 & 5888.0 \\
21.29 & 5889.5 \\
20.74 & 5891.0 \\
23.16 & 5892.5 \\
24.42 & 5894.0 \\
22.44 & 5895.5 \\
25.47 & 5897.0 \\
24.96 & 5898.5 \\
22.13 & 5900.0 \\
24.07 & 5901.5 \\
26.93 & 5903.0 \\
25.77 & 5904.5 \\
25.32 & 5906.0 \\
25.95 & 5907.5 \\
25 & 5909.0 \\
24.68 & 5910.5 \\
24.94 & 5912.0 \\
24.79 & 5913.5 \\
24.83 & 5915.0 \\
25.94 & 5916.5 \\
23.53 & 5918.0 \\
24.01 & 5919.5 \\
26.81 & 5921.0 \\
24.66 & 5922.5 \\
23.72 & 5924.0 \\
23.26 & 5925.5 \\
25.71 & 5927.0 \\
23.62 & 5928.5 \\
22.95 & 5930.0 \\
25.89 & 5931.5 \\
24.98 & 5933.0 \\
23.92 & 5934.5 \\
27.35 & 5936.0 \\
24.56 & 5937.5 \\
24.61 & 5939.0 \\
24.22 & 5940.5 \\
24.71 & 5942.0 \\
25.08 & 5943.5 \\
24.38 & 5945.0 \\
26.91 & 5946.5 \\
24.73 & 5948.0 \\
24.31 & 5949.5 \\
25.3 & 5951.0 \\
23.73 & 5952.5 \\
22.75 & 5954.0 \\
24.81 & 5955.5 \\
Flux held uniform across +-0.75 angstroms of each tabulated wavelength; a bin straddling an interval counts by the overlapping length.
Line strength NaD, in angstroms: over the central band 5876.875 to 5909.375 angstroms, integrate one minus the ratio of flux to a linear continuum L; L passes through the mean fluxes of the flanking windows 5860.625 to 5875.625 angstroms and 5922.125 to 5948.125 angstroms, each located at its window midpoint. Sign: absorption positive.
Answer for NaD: 0.4 angstroms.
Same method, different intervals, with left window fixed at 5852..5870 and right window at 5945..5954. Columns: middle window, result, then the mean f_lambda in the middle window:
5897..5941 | -0.69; 24.8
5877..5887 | -0.39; 25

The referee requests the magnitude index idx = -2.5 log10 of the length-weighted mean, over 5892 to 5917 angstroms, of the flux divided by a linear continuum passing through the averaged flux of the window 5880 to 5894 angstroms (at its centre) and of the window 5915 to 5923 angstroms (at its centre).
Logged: -0.02 mag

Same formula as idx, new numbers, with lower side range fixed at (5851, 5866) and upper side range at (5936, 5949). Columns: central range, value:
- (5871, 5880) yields -0.09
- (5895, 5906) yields -0.02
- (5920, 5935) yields 0.01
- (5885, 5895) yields 0.05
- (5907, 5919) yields -0.02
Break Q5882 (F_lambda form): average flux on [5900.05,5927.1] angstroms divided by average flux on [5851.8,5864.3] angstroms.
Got 1.06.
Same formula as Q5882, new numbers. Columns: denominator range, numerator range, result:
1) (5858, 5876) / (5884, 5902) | 0.96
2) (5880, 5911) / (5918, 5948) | 1.02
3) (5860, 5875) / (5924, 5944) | 1.00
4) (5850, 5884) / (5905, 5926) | 1.01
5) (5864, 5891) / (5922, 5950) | 1.00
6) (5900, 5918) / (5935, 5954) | 0.99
